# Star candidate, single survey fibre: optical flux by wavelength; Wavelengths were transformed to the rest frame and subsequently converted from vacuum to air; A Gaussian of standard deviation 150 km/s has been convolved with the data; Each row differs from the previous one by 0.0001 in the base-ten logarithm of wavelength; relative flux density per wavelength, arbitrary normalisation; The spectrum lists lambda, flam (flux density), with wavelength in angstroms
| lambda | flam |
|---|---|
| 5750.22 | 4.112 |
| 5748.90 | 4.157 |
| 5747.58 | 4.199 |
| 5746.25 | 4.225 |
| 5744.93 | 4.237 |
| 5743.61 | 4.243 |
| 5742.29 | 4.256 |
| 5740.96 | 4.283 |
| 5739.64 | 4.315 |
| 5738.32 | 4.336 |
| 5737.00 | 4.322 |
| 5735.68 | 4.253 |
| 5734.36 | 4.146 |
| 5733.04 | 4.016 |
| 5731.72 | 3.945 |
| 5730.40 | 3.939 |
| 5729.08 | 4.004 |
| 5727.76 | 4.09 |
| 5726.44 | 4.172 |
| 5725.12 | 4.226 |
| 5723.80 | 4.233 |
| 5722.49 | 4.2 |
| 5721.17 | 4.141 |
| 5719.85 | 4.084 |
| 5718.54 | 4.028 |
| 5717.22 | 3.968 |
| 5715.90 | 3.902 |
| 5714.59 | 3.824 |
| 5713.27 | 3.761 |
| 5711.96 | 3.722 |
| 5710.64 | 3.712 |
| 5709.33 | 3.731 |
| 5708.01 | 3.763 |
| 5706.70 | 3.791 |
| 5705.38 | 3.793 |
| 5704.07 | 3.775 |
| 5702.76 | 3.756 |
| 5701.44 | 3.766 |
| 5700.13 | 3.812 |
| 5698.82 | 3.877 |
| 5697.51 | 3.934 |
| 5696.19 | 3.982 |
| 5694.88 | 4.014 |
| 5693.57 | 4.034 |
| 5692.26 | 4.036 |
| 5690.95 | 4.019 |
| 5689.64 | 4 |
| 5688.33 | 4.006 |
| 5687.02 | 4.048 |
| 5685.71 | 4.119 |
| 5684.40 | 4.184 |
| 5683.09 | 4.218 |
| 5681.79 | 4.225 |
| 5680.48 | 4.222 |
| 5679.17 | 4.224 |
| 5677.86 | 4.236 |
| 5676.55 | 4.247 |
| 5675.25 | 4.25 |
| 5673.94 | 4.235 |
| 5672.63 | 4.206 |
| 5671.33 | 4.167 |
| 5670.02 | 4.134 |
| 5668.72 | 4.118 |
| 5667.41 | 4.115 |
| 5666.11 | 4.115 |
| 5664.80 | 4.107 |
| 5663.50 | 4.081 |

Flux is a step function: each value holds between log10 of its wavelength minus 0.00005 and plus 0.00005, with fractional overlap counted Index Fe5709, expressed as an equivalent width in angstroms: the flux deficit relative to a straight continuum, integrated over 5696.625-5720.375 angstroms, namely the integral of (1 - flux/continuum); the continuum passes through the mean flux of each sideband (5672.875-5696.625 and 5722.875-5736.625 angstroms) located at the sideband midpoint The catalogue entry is 1.6 angstroms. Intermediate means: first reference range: 4.13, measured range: 3.83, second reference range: 4.11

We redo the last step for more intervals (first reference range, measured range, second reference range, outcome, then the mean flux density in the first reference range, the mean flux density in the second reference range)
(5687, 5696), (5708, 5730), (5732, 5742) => 0.9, 4.02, 4.23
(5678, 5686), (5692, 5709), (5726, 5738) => 1.2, 4.2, 4.1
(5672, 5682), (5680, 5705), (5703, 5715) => 0.0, 4.23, 3.76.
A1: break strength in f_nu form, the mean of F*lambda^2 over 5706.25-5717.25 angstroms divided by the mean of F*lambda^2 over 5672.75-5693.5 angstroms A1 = 0.92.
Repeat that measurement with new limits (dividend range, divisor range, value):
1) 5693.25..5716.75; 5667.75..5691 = 0.93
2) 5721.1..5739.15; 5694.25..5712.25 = 1.10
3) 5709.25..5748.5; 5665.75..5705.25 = 1.02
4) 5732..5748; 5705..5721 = 1.11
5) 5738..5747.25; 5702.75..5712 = 1.15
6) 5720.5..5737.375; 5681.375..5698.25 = 1.03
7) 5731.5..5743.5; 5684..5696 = 1.06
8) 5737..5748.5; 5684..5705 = 1.10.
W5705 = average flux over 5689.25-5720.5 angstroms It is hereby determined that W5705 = 3.88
